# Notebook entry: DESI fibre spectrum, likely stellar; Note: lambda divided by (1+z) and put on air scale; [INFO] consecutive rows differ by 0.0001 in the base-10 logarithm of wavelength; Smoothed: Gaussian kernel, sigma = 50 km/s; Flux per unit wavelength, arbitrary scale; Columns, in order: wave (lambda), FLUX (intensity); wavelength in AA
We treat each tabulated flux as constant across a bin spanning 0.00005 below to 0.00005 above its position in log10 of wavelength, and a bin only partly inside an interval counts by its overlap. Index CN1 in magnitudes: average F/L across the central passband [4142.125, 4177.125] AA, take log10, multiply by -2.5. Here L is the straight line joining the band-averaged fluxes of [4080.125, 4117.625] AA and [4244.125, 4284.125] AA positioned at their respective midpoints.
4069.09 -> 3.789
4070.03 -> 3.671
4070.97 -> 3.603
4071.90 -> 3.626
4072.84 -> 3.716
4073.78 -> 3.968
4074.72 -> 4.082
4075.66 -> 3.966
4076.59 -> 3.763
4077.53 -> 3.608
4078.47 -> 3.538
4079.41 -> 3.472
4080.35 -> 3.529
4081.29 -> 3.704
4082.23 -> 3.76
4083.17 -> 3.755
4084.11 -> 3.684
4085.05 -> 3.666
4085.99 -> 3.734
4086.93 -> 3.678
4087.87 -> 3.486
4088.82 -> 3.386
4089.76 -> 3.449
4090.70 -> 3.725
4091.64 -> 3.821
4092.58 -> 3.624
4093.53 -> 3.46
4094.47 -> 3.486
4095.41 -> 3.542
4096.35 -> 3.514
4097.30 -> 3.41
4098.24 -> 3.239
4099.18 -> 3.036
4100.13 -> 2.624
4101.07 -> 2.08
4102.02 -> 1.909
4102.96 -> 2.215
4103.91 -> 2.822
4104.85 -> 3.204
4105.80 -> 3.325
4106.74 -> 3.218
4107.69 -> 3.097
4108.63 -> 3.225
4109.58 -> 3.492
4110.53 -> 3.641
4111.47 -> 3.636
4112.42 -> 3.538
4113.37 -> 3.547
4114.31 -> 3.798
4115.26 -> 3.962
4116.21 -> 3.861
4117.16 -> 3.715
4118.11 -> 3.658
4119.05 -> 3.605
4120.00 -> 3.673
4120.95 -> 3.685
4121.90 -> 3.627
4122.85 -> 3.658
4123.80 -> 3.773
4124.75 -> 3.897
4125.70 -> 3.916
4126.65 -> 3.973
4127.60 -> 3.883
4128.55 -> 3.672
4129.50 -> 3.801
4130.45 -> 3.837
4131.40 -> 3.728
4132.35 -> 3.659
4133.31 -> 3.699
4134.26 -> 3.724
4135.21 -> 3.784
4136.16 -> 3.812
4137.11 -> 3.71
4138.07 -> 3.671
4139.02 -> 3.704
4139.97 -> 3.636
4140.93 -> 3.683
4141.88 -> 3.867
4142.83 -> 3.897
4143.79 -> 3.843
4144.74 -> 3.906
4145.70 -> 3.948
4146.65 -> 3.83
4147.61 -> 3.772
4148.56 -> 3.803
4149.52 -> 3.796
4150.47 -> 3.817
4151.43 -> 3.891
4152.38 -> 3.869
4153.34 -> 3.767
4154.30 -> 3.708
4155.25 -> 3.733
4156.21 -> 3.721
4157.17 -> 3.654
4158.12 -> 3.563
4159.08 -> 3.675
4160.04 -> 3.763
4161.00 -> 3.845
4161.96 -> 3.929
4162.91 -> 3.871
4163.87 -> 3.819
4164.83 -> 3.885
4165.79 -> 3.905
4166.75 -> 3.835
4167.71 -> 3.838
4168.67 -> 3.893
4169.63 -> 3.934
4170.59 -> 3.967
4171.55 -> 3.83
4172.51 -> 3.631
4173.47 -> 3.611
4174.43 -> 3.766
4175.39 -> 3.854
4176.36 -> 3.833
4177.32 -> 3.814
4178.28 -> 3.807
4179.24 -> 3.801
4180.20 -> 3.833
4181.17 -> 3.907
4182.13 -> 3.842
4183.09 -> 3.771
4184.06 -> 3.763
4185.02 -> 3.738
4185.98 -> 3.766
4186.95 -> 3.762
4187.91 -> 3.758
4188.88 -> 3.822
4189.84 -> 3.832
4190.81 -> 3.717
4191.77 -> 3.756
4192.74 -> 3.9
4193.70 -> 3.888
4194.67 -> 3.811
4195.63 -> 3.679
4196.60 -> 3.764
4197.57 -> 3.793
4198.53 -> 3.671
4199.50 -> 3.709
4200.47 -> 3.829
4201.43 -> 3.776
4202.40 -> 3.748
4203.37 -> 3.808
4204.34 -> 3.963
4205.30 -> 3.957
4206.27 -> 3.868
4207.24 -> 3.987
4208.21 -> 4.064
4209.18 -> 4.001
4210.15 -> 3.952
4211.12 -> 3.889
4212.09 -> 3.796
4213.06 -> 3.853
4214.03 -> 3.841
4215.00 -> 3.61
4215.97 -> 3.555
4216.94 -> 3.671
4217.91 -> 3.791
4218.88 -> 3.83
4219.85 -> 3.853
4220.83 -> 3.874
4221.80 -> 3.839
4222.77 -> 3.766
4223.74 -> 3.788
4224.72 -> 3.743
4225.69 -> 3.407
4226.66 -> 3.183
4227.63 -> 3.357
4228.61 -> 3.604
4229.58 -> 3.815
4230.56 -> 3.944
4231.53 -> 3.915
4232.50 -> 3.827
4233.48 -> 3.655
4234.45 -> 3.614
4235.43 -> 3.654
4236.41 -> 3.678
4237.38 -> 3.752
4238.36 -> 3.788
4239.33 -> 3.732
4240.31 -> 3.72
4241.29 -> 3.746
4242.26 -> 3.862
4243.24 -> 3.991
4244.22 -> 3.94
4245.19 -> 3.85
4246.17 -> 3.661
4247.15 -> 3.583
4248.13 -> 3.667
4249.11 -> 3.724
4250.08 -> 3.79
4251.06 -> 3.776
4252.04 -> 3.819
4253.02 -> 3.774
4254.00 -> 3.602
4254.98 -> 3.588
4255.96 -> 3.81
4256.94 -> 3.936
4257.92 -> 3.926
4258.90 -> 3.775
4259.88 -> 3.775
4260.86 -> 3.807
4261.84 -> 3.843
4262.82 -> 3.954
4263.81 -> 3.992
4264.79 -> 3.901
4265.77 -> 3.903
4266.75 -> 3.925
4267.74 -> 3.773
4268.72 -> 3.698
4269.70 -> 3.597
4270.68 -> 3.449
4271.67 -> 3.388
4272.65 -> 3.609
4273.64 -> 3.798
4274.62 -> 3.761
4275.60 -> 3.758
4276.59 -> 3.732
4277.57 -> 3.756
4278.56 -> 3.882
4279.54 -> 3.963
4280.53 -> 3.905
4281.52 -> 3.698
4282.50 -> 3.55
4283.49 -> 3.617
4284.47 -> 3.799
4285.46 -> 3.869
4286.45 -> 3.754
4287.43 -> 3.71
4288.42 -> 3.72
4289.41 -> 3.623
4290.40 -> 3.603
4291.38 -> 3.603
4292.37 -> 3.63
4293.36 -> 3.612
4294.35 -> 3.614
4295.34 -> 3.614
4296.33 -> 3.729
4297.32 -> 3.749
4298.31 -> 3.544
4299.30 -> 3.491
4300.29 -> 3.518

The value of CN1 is -0.08 mag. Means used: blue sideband 3.39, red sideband 3.76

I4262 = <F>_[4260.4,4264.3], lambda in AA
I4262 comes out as 3.9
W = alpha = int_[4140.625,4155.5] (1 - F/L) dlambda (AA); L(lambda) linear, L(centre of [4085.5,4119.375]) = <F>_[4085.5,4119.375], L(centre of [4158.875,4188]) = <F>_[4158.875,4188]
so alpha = -0.7 AA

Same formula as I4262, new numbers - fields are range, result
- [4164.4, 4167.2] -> 3.87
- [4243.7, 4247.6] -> 3.76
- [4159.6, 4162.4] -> 3.84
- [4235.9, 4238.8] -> 3.73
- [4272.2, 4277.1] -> 3.73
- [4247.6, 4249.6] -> 3.7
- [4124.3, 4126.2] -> 3.91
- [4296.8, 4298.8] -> 3.65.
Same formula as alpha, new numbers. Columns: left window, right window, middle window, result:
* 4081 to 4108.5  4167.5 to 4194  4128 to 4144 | -0.9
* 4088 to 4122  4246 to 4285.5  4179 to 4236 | -2.6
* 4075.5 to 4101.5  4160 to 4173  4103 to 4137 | 0.2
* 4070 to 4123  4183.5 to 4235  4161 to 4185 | -1.0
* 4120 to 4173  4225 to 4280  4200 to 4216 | -0.4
